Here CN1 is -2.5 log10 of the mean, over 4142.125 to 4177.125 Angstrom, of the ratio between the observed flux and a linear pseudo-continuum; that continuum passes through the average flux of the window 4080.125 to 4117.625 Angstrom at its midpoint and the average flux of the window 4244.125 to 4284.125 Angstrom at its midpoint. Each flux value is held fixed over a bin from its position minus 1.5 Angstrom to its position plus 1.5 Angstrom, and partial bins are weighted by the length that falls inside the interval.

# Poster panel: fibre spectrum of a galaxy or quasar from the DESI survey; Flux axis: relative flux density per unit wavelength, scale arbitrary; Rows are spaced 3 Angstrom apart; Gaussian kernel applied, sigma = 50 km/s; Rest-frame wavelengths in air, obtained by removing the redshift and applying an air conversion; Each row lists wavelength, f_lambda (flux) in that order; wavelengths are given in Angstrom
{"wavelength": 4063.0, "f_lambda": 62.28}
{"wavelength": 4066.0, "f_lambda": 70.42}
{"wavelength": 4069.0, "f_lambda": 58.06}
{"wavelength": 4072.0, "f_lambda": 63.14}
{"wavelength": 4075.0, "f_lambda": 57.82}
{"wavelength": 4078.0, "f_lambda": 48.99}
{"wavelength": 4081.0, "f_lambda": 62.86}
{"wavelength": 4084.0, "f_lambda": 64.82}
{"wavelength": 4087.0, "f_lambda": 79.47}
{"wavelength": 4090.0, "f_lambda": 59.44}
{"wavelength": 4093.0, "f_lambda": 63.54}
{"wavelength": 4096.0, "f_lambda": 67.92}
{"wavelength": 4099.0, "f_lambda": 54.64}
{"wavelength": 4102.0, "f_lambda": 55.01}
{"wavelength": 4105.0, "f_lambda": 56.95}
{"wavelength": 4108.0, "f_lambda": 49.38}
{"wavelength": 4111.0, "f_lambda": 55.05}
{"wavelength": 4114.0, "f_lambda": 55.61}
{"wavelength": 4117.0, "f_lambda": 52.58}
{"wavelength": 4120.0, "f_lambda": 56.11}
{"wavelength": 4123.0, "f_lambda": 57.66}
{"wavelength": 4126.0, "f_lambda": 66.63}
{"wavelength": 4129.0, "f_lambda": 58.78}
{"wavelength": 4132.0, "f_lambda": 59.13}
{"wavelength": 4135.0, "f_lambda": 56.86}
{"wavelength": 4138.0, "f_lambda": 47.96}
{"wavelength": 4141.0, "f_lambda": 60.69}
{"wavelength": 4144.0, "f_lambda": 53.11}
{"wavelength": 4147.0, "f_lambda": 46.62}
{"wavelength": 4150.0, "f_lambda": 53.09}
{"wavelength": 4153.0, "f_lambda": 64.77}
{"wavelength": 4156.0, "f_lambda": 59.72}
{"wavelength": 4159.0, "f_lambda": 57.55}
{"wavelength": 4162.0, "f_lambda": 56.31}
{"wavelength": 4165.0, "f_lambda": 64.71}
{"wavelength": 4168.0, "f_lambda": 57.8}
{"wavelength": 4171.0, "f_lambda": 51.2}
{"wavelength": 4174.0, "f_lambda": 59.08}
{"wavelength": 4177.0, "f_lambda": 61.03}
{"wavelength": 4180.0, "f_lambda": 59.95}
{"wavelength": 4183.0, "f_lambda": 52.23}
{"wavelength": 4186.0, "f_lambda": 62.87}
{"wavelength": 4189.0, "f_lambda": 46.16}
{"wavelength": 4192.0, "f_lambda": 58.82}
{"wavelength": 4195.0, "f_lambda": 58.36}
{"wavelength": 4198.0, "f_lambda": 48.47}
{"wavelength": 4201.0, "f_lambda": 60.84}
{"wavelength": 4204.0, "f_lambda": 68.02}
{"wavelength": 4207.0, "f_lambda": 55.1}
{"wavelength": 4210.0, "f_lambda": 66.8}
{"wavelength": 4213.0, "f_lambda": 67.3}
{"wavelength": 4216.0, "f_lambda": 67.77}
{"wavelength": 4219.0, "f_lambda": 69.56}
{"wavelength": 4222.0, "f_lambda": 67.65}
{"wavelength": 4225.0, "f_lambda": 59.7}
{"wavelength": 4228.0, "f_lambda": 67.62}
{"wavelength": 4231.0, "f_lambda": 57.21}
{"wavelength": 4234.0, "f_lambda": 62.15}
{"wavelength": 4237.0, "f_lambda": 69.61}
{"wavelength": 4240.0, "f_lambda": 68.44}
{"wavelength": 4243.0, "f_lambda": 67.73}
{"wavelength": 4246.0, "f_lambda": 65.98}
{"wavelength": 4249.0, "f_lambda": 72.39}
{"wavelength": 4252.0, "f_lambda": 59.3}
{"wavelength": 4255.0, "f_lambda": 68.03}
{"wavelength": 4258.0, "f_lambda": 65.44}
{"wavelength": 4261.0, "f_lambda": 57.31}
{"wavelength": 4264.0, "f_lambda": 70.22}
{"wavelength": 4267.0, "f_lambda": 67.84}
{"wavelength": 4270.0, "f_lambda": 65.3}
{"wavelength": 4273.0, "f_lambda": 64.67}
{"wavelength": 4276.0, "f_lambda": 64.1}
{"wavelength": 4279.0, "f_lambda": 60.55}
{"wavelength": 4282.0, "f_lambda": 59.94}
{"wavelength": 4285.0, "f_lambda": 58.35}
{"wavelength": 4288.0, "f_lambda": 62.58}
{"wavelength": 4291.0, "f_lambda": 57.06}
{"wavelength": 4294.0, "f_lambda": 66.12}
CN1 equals 0.09 mag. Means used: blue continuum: 59.9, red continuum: 64.6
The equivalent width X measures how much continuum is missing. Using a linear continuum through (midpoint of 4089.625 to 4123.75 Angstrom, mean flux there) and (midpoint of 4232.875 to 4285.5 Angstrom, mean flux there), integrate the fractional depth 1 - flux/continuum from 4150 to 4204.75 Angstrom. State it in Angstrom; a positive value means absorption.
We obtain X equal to 2.4 Angstrom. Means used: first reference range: 56.9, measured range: 57.9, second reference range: 65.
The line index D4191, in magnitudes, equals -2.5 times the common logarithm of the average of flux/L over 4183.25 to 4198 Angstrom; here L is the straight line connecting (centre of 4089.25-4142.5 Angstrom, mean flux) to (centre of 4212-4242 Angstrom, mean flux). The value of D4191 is 0.14 mag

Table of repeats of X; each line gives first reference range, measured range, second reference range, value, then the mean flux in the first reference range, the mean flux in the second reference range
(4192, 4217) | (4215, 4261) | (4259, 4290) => -2.6 Angstrom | 61.3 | 63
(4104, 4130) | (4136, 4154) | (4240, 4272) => 1.3 Angstrom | 56.5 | 66.1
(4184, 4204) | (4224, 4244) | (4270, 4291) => -1.9 Angstrom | 56.7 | 61.6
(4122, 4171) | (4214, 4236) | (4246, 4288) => -1.0 Angstrom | 57.4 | 64.1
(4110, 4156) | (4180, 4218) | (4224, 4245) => 1.5 Angstrom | 56.4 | 64.8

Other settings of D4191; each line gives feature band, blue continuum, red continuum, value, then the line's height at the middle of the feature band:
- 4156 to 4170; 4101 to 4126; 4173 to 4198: -0.05 mag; 56.4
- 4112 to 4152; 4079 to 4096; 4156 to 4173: 0.10 mag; 61.1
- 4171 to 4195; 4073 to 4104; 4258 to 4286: 0.10 mag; 62.4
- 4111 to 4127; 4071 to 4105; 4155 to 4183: 0.06 mag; 60.2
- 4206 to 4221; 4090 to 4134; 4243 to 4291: -0.07 mag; 61.9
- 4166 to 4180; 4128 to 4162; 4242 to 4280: 0.01 mag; 58.4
